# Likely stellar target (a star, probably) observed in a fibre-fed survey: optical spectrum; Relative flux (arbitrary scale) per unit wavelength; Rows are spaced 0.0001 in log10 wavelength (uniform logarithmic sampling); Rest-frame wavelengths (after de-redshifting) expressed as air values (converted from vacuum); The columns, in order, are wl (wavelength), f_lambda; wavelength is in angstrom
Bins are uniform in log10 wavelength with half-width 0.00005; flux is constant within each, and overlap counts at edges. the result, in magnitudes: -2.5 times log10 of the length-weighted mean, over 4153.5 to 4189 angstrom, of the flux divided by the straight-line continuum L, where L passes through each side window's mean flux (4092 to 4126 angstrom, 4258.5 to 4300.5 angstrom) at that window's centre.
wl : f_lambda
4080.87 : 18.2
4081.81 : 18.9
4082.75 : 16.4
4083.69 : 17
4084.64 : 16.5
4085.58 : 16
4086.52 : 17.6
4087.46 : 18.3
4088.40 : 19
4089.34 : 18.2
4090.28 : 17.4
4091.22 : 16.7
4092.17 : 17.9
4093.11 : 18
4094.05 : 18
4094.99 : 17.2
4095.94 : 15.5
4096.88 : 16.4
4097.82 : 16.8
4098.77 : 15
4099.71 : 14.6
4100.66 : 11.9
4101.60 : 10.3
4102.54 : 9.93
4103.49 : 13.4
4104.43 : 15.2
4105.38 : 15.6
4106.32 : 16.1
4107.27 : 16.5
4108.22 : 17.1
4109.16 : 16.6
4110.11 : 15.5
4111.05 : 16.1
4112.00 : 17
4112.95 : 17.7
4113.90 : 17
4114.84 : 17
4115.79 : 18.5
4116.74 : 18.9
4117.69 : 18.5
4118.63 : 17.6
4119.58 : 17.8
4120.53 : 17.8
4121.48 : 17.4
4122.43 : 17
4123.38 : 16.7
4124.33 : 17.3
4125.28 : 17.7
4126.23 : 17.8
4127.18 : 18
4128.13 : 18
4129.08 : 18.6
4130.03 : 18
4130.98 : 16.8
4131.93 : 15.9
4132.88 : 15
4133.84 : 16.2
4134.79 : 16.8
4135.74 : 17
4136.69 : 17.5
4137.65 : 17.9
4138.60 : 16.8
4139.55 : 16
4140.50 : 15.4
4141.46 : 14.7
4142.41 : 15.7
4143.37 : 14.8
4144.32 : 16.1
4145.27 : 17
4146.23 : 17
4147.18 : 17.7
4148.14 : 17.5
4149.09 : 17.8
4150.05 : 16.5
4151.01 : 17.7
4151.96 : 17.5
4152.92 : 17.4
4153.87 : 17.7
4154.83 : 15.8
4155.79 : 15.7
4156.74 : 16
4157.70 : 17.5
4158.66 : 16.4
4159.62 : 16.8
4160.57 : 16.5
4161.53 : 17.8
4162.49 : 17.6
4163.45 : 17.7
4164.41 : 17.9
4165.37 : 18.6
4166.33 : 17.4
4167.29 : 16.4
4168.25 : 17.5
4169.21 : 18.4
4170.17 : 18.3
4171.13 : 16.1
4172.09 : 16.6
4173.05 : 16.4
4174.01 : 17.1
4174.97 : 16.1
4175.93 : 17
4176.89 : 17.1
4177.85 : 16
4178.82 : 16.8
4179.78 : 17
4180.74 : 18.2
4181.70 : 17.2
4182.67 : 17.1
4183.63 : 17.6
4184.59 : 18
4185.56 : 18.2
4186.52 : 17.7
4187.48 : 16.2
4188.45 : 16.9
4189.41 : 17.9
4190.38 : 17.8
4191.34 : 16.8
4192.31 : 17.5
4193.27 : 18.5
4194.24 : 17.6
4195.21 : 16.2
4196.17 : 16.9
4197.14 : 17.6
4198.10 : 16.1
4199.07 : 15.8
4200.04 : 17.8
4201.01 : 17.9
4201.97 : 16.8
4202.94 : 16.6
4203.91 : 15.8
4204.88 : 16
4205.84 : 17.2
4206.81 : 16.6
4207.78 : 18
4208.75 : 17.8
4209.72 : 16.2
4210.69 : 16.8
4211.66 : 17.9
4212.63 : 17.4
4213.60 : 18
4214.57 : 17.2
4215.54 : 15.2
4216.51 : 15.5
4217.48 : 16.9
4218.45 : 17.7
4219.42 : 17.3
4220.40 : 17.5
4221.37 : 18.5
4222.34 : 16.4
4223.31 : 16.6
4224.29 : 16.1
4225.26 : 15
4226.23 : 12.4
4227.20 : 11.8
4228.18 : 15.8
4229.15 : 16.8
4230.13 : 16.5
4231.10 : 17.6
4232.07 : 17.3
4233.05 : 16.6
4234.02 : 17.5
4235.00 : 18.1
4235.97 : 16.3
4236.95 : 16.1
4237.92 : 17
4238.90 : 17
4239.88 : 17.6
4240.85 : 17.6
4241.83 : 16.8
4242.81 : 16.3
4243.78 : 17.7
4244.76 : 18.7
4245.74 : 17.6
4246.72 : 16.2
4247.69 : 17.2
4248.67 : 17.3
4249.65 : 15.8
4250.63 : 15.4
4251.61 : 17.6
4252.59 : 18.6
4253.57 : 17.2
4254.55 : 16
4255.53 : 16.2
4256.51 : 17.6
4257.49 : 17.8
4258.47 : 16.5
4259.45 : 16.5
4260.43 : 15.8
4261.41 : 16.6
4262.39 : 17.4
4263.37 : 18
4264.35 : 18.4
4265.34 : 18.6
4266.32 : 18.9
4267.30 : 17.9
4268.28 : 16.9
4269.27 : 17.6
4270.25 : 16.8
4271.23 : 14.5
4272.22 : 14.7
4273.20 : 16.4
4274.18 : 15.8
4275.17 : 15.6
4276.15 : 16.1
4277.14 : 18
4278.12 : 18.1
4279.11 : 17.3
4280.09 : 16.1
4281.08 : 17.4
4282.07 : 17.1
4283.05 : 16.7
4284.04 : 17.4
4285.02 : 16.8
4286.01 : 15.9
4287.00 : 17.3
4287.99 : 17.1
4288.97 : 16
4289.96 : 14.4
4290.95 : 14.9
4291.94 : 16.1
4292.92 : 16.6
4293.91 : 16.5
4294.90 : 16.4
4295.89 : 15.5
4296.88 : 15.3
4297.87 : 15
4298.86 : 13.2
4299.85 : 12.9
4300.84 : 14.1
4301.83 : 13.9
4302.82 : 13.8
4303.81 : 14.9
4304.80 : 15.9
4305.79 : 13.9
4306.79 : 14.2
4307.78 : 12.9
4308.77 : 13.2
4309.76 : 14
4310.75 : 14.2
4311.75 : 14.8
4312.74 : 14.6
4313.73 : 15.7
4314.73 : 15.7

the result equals -0.049 mag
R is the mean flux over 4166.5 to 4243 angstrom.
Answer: 16.9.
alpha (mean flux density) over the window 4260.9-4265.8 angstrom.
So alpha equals 17.8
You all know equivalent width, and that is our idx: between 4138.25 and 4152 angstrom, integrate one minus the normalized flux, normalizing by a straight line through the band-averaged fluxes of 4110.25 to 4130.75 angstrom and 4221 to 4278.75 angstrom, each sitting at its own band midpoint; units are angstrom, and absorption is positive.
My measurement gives 0.7 angstrom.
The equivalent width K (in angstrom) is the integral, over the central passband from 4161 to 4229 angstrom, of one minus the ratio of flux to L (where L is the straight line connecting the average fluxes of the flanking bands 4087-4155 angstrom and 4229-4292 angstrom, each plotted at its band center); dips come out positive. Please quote -0.65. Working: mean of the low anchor 16.7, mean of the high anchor 16.9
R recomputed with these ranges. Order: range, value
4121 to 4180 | 17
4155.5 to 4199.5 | 17.2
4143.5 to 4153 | 17.1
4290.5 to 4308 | 14.8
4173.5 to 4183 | 17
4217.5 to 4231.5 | 16.2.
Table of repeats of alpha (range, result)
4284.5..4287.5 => 16.7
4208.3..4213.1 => 17.2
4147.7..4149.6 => 17.6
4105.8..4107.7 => 16.3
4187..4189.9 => 17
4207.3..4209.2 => 17.9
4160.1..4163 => 17.3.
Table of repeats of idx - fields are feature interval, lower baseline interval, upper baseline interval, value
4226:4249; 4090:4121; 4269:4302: -0.93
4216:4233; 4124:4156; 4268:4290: 0.46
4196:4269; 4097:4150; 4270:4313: -4.88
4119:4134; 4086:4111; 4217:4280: -1.08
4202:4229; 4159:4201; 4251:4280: 1.06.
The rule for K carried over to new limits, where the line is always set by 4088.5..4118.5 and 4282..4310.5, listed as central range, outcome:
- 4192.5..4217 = -2.0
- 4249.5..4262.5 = -1.2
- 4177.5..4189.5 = -1.1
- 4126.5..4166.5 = -2.4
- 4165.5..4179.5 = -1.0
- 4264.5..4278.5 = -1.4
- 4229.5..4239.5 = -1.0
